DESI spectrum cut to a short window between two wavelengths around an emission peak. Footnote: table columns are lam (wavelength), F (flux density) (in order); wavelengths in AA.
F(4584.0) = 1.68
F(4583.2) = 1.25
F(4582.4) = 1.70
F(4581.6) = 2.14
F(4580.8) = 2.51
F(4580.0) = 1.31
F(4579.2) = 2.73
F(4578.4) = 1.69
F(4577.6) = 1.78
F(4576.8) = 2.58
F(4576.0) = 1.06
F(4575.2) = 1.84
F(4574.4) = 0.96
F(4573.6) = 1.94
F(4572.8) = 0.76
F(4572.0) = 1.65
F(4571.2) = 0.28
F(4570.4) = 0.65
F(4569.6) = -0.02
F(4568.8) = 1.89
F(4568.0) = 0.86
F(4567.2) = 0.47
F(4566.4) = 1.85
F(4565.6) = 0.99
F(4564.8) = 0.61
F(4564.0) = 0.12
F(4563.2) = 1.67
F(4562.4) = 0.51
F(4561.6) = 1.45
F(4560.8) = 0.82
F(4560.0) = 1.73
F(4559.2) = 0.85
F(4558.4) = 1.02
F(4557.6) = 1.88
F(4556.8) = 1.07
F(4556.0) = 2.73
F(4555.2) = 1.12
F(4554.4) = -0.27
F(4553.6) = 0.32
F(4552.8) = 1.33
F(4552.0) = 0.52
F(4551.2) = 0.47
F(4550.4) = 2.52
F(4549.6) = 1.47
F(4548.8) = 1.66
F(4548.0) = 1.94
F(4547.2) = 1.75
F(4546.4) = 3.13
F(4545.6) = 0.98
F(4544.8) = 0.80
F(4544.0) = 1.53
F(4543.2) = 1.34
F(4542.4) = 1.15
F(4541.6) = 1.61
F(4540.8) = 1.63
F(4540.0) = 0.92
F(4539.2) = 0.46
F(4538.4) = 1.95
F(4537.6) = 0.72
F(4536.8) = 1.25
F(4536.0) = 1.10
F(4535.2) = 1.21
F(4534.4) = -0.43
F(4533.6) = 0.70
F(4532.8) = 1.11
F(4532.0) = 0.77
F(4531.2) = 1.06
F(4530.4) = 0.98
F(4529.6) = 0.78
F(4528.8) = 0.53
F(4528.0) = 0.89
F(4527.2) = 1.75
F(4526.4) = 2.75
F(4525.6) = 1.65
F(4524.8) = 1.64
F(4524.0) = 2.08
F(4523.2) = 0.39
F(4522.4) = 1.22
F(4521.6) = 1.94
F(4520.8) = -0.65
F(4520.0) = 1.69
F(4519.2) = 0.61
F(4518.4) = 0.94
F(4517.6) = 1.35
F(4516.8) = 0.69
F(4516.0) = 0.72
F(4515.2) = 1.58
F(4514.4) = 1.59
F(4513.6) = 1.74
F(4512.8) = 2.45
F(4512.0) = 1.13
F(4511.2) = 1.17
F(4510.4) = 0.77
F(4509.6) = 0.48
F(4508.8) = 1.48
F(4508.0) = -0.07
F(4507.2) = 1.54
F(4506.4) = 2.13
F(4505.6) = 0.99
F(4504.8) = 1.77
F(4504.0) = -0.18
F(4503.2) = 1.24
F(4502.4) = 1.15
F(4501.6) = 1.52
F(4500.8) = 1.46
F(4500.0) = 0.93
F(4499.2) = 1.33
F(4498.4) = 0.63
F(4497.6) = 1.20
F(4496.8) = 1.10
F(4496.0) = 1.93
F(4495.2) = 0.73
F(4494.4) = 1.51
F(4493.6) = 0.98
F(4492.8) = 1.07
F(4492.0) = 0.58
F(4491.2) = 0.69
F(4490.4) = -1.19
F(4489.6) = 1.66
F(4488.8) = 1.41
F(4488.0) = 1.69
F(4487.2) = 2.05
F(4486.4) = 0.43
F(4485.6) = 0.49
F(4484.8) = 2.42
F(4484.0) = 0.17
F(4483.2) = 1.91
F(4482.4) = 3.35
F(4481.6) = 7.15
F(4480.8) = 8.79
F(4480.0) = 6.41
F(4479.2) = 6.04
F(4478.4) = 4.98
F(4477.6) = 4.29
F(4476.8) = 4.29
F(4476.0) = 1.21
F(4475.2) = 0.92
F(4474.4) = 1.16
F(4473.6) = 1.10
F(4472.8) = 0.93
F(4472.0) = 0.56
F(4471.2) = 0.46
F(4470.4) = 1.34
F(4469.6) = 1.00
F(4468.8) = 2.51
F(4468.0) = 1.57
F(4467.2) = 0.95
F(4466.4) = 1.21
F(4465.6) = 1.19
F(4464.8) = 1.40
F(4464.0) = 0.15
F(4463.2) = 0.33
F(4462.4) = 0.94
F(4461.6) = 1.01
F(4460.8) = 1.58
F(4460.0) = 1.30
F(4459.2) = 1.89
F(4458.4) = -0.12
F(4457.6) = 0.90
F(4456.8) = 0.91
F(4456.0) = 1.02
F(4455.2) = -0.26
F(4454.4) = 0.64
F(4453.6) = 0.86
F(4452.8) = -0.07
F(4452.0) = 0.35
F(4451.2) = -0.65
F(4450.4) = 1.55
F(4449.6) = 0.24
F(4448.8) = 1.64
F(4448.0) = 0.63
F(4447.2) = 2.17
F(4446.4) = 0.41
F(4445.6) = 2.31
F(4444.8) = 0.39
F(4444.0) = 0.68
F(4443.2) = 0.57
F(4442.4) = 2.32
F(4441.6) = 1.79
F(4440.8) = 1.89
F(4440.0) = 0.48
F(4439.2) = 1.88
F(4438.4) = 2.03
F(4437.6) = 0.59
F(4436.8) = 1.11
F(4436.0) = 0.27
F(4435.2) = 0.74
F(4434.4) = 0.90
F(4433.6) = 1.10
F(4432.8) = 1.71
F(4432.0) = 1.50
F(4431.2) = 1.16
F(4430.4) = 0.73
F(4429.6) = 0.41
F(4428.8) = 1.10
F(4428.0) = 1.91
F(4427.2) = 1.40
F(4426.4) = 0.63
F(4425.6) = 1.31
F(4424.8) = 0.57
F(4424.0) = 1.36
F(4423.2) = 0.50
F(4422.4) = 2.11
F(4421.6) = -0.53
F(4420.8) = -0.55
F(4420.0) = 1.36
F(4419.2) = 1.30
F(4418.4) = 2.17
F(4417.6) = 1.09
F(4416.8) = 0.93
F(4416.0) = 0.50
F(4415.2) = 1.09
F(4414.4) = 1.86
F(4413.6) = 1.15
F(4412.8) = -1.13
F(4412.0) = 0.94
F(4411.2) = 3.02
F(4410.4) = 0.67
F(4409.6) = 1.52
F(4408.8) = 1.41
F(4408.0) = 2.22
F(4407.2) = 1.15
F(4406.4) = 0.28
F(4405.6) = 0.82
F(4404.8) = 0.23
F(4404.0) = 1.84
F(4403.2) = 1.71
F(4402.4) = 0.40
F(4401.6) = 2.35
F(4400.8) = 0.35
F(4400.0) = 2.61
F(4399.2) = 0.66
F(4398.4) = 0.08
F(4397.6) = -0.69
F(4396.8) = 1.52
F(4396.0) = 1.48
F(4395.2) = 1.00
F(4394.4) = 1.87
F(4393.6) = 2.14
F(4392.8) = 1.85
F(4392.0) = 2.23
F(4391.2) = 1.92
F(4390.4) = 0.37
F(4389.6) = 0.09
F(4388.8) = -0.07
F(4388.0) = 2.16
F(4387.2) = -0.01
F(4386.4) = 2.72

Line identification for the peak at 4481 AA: [O II]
